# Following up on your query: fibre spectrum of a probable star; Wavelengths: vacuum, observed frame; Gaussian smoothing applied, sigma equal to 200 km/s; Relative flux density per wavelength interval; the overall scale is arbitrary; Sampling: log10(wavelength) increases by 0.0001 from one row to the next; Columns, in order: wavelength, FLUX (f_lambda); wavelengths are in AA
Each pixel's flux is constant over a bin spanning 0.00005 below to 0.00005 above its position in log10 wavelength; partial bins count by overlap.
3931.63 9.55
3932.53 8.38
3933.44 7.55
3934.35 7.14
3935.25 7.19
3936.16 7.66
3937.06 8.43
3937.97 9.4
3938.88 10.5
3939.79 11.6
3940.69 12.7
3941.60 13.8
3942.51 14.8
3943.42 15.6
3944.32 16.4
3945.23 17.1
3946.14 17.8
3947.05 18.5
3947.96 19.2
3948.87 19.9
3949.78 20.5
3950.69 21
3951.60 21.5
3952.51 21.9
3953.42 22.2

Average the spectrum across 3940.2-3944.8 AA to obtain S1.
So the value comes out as 14.7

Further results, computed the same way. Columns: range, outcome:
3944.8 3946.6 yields 17.4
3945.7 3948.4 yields 18.5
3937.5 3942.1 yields 11.6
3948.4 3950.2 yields 20.2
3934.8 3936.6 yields 7.42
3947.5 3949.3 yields 19.5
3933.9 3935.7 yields 7.19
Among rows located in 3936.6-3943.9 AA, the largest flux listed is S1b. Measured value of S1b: 15.6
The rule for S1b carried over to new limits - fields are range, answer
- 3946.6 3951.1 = 21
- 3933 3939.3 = 10.5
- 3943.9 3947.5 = 18.5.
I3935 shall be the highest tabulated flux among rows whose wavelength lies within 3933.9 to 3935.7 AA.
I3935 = 7.19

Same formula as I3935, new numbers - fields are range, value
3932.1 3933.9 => 8.38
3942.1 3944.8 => 16.4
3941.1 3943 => 14.8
